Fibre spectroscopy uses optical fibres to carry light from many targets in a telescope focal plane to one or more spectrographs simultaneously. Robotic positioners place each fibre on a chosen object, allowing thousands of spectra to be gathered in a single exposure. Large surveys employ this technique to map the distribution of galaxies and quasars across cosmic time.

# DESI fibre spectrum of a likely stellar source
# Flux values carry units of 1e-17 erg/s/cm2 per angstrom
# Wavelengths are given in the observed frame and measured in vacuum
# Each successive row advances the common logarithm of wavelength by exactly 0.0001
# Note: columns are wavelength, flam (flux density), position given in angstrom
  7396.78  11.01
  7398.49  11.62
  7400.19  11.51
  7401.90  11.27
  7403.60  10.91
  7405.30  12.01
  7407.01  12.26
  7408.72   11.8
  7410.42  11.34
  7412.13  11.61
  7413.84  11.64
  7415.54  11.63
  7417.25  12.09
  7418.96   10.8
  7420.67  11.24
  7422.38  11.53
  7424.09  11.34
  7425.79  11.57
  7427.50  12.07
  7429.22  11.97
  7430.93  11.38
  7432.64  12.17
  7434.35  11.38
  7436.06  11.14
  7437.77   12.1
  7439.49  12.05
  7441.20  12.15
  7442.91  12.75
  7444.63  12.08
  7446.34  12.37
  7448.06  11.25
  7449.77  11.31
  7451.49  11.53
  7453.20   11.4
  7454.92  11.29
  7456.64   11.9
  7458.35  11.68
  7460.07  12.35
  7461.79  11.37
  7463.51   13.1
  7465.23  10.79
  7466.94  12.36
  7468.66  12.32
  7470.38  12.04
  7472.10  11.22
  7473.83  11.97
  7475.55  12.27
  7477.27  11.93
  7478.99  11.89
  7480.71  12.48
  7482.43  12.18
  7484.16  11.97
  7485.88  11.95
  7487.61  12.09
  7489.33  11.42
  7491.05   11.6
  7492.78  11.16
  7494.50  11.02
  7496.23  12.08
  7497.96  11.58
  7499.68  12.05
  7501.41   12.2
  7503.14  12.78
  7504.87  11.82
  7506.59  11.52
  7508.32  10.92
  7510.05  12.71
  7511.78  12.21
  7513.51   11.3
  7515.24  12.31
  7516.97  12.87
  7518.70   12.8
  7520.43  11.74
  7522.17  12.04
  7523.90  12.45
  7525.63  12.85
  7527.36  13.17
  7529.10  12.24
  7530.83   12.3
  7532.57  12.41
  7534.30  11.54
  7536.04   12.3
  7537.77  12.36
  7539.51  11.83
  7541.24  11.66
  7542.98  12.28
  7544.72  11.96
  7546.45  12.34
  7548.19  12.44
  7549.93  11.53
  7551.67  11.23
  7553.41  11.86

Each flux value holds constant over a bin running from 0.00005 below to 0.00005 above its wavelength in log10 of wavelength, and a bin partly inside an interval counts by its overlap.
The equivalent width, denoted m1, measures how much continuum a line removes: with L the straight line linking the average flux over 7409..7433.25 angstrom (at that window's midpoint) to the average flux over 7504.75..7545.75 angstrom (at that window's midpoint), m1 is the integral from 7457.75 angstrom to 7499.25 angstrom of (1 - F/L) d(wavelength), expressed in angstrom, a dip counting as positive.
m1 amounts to 0.1 angstrom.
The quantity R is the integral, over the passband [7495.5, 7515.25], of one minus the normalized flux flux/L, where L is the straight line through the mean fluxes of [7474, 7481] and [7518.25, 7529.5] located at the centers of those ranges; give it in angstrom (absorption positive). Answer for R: 0.6 angstrom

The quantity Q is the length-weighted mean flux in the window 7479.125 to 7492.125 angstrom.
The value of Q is 11.9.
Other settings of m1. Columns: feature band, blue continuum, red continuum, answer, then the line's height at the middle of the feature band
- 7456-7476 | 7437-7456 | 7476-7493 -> -0.1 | 11.9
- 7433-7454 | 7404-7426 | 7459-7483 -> 0.0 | 11.8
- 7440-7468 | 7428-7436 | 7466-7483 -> 0.0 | 11.9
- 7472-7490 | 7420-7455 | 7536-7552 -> -0.2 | 11.8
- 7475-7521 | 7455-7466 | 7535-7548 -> 0.0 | 12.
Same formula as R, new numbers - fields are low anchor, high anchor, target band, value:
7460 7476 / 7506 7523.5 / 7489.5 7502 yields 0.38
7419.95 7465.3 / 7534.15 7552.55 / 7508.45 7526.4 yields -0.53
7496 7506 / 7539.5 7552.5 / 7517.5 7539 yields -0.66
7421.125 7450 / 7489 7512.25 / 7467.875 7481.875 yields -0.26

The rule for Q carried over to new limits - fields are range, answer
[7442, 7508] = 11.9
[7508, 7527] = 12.3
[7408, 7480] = 11.8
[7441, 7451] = 12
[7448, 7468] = 11.7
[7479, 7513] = 11.9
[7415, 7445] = 11.7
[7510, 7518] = 12.2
